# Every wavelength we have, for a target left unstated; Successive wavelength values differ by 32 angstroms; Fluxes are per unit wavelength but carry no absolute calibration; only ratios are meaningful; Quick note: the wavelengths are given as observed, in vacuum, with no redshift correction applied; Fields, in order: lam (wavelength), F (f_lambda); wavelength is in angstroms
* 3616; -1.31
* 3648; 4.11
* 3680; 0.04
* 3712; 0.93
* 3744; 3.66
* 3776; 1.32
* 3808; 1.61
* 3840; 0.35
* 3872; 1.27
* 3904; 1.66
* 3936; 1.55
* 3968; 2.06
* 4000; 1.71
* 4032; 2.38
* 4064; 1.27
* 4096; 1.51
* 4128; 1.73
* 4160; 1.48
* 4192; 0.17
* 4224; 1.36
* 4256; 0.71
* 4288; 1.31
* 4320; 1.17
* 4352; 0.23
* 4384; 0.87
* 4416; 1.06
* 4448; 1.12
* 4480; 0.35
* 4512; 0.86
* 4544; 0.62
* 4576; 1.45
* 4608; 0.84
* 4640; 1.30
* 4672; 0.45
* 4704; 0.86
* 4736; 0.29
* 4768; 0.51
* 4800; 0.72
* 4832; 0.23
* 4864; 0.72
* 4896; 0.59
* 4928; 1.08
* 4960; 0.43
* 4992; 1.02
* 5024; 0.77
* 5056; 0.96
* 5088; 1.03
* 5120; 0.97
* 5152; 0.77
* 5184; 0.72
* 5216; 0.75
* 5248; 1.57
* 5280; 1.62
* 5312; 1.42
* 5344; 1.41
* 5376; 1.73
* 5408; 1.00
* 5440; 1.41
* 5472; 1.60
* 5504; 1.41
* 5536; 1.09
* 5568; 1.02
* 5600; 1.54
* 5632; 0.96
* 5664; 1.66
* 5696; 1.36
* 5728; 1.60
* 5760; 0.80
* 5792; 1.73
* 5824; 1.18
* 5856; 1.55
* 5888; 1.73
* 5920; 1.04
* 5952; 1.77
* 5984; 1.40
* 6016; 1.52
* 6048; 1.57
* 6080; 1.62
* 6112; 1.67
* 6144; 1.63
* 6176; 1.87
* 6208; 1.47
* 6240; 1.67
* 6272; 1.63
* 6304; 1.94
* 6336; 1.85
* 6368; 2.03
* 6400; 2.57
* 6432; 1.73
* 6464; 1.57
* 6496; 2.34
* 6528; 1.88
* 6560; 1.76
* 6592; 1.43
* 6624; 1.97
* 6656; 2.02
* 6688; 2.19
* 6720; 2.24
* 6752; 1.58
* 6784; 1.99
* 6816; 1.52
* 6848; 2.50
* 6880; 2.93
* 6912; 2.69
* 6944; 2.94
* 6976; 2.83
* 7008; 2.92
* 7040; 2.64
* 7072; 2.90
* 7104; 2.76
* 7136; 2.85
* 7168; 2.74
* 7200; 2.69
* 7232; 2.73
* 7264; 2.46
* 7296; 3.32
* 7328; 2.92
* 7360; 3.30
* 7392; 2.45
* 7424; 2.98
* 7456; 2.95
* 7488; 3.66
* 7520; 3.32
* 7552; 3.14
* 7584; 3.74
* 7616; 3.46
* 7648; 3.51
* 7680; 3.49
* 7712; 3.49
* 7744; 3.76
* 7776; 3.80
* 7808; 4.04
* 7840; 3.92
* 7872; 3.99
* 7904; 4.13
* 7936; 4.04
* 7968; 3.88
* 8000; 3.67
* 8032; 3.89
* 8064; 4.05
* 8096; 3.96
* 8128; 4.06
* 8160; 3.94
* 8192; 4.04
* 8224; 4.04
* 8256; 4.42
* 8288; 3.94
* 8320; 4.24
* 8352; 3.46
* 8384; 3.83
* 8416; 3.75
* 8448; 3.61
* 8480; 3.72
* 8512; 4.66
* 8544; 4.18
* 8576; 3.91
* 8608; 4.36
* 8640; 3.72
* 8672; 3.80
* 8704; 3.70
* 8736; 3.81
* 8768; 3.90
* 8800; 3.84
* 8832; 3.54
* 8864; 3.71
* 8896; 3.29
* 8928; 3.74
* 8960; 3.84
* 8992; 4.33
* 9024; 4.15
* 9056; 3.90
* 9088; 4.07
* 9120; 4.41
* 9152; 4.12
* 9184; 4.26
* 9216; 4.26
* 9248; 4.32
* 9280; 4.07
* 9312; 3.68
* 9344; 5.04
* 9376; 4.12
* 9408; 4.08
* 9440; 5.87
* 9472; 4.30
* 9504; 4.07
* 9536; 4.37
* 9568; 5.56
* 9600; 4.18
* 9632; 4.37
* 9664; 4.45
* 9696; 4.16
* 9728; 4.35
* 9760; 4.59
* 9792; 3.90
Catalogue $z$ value 0.72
